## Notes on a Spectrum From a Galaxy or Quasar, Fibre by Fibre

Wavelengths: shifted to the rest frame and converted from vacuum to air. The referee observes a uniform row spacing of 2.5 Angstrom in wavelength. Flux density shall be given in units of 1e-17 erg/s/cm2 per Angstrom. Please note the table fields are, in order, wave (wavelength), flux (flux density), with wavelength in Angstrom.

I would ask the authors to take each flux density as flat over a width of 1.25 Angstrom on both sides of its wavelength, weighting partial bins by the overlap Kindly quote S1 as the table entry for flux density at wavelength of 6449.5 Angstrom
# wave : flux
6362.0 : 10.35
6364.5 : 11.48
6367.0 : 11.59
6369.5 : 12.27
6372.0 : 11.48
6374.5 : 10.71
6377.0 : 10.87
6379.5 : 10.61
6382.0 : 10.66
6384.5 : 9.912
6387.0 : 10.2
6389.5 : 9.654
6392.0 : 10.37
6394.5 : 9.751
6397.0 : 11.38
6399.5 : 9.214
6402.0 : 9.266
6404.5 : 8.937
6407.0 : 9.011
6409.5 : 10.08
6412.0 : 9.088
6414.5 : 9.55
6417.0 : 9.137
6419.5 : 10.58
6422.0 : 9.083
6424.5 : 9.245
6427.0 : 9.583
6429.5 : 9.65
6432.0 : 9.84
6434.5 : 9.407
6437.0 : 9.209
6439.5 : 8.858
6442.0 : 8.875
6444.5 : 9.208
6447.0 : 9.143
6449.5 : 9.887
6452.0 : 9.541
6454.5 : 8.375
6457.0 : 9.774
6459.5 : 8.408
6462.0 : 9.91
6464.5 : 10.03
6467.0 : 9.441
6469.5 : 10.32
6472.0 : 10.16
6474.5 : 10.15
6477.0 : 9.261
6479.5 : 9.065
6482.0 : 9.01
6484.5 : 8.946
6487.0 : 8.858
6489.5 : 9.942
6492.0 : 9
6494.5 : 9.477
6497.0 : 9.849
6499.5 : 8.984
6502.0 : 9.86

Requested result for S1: 9.887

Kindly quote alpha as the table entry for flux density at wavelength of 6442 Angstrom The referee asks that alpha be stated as 8.875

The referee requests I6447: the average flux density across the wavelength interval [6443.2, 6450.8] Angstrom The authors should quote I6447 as 9.41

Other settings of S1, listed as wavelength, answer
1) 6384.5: 9.912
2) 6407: 9.011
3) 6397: 11.38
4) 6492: 9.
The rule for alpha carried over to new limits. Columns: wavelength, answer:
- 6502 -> 9.86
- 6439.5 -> 8.858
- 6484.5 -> 8.946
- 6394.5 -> 9.751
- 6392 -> 10.37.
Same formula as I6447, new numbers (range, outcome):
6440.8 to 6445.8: 9.04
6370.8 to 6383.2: 10.9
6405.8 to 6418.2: 9.38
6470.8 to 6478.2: 9.86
